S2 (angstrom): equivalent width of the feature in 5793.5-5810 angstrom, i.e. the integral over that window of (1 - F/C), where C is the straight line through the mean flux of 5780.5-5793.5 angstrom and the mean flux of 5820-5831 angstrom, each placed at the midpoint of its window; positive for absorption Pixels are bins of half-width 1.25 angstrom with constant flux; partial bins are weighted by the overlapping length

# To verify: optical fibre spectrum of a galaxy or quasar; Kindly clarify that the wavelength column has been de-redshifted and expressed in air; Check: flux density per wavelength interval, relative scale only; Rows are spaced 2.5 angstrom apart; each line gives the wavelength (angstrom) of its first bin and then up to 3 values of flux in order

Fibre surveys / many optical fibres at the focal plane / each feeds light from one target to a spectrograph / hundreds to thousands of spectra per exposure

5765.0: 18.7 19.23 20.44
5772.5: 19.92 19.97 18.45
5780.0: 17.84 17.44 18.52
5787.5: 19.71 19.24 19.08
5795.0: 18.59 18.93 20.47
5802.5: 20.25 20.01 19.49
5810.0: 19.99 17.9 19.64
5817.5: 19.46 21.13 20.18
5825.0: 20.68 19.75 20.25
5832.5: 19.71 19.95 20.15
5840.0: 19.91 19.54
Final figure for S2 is -0.25 angstrom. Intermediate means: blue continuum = 18.7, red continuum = 20.3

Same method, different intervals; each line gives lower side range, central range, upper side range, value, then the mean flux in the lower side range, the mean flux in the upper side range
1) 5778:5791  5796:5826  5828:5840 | -0.8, 18.5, 20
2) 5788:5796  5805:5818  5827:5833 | 0.1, 19.1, 19.9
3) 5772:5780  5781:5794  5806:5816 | 0.3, 19.2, 19.3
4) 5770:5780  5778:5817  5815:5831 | 1.2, 19.4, 20.2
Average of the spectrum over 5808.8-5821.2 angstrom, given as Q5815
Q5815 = 19.6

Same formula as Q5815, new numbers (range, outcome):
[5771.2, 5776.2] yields 19.9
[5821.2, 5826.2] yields 20.4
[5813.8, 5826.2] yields 20.2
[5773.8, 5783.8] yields 18.4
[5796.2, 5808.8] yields 19.8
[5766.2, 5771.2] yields 19.8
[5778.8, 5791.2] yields 18.6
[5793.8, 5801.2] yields 19.3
